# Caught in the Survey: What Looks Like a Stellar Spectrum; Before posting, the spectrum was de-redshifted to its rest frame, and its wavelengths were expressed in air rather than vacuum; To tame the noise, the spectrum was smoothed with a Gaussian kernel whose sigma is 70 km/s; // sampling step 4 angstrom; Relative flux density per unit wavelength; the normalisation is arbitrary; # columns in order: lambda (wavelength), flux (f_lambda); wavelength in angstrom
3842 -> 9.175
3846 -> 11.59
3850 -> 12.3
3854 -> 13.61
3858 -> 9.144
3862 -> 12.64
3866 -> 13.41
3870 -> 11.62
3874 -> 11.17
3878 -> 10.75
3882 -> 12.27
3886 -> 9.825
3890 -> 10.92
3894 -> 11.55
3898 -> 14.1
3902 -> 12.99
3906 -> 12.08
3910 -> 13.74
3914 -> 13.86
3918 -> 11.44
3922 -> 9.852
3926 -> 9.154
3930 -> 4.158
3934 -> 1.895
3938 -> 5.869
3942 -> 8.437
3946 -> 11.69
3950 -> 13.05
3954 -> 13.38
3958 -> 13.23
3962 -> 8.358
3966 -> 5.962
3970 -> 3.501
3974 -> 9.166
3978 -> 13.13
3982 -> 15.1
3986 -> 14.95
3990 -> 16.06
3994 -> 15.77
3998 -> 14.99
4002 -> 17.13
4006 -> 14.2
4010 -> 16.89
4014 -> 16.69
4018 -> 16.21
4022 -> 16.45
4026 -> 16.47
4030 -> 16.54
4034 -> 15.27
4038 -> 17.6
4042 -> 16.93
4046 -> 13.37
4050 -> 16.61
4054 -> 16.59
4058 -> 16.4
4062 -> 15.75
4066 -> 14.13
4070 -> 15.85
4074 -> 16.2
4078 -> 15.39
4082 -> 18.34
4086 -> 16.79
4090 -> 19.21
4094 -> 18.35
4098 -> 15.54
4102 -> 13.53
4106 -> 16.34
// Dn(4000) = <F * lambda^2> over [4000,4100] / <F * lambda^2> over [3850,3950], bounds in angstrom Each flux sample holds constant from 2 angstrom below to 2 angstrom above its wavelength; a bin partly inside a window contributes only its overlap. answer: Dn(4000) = 1.6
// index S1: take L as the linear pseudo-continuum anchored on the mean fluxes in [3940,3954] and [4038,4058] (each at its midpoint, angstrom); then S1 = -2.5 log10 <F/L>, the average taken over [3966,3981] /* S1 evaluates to 0.41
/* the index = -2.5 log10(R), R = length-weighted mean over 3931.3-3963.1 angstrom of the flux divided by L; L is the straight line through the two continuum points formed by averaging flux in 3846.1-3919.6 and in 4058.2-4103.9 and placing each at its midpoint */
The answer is 0.39 mag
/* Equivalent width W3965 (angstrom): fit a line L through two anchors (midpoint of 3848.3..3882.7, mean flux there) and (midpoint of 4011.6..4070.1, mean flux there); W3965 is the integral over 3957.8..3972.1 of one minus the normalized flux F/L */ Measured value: 7.17 angstrom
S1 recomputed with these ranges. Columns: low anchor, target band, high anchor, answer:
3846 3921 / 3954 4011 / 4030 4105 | 0.13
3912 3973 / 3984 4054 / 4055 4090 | -0.21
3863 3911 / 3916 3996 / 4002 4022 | 0.37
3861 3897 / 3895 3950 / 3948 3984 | 0.11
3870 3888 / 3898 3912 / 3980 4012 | -0.09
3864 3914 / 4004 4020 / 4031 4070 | -0.07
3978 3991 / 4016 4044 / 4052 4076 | -0.07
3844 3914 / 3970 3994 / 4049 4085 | 0.10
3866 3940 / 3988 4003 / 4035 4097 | -0.15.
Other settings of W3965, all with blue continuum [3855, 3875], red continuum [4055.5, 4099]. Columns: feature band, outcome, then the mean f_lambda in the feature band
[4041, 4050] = 0.3 angstrom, 15.3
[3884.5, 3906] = 0.8 angstrom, 11.9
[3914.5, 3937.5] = 9.5 angstrom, 7.63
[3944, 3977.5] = 9.5 angstrom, 9.94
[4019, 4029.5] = -0.7 angstrom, 16.4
